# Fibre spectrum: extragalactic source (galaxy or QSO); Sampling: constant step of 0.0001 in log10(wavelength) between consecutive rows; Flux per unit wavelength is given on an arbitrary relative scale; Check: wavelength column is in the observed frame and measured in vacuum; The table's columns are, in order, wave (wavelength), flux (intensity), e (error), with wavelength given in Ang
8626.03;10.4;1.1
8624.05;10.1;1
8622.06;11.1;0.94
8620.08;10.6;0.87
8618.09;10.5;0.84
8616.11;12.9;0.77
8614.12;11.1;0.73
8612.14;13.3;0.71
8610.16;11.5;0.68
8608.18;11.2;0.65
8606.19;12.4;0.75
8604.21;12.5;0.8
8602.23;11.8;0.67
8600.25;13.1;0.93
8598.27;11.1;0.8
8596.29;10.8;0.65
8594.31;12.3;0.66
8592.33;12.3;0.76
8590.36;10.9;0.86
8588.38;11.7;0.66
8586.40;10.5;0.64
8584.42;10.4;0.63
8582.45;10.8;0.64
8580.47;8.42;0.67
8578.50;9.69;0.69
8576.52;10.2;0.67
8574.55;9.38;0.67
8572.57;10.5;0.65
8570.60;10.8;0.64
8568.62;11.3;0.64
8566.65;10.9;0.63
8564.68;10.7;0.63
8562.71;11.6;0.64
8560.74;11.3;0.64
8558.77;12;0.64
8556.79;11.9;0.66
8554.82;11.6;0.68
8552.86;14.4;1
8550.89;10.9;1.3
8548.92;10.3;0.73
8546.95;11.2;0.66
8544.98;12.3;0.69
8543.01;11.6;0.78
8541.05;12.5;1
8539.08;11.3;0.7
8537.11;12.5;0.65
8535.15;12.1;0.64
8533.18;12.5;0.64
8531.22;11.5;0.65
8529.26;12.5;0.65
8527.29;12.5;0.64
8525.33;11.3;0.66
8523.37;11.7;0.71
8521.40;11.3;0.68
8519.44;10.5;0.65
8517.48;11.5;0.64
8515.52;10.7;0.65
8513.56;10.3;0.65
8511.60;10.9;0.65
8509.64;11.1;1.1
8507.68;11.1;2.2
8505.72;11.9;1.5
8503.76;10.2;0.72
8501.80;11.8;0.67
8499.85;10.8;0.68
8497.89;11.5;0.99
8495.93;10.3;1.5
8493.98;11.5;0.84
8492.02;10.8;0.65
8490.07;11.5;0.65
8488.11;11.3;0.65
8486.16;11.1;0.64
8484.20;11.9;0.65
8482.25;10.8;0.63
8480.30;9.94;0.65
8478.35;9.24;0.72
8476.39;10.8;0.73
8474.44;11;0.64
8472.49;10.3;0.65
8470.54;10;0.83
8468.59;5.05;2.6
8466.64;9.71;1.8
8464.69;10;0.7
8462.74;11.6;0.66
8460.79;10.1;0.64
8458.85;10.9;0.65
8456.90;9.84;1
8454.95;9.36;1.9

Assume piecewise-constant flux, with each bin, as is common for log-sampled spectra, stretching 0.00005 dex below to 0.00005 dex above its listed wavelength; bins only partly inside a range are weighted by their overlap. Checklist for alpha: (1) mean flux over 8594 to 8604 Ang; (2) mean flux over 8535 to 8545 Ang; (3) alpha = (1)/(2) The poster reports 0.98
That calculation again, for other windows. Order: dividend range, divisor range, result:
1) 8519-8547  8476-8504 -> 1.09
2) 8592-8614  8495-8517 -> 1.09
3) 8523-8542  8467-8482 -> 1.26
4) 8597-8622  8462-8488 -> 1.16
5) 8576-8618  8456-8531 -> 1.05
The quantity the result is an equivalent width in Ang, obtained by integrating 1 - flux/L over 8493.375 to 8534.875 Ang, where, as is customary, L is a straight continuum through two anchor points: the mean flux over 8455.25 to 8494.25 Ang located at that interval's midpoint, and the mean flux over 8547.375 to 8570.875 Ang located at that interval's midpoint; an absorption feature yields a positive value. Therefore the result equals -1.7 Ang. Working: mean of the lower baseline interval 10.3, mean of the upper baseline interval 11.5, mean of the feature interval 11.3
